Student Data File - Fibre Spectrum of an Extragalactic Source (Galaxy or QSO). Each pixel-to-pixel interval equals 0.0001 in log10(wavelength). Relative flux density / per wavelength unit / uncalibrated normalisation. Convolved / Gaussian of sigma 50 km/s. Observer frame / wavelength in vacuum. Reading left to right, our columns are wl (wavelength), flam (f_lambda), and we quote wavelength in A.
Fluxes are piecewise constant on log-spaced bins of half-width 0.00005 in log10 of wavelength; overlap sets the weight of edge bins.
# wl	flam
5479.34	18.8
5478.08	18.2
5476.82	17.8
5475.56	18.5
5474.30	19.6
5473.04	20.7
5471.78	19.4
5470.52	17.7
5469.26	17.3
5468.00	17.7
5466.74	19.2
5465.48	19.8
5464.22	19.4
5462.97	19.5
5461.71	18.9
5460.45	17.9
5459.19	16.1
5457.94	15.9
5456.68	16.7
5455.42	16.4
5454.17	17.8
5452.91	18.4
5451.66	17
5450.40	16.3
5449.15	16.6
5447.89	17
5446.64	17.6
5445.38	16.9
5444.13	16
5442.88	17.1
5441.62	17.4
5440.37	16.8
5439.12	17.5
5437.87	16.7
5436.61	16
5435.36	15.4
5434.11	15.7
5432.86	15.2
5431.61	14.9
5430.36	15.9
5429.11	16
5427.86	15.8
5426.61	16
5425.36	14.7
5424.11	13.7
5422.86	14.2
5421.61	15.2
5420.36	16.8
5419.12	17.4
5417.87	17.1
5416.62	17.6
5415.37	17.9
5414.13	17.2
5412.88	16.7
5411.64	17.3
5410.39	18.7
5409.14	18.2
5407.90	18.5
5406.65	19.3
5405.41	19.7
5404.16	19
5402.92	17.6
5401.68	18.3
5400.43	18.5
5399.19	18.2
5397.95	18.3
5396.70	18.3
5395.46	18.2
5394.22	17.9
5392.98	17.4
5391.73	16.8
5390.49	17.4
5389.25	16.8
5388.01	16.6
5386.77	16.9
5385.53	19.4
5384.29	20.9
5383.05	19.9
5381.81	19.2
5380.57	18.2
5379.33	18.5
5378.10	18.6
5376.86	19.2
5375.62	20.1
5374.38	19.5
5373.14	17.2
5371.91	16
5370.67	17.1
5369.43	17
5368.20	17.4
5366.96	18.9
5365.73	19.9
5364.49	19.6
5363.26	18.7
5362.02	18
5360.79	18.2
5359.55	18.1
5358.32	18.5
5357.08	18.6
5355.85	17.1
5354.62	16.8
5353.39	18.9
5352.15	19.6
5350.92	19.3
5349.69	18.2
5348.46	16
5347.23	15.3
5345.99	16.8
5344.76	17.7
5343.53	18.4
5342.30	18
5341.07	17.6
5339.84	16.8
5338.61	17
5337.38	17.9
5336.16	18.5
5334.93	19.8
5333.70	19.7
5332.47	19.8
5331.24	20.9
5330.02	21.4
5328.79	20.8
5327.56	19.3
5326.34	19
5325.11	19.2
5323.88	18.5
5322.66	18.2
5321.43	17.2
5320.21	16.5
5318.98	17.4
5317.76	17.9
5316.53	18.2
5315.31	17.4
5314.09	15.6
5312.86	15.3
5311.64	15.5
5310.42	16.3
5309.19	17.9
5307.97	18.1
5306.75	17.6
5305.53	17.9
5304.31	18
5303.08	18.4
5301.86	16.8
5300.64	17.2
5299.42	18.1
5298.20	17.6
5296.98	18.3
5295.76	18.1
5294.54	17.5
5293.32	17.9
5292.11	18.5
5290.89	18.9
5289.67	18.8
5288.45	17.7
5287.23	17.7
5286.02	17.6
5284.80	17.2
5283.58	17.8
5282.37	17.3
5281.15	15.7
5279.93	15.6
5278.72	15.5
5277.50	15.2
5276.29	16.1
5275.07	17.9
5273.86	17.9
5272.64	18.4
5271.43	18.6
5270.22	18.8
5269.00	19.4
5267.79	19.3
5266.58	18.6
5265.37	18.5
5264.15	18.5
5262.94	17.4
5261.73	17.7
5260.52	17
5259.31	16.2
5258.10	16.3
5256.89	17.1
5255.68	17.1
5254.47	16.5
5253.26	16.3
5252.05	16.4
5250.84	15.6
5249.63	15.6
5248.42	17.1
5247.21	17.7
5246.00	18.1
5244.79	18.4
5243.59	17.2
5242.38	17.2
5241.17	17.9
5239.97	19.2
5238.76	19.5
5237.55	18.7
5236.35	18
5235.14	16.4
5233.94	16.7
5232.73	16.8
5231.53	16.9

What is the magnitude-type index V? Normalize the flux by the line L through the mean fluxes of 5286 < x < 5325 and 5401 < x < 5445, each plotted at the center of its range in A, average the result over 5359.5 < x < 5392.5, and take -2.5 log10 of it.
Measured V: -0.073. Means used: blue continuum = 17.6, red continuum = 16.8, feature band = 18.3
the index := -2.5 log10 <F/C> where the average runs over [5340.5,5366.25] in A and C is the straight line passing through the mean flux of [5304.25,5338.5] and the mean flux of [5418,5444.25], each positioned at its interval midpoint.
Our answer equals -0.03 mag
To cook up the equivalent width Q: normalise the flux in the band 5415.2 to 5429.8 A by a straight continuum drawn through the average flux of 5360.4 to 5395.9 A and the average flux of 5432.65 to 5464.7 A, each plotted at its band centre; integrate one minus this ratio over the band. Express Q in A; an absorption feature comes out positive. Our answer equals 1.3 A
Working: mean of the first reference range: 18.3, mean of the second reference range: 17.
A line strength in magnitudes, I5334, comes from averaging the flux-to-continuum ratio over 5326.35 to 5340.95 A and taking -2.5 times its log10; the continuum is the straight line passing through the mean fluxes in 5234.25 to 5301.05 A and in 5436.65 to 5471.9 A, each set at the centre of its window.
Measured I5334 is -0.100 mag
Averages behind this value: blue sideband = 17.5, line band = 19.2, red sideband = 17.5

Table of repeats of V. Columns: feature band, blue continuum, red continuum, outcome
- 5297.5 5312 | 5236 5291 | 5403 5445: -0.01 mag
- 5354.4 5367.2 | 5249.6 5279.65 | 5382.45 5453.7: -0.07 mag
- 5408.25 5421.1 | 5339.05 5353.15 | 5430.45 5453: -0.04 mag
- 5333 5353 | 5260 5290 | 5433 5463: -0.04 mag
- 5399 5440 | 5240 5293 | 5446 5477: 0.06 mag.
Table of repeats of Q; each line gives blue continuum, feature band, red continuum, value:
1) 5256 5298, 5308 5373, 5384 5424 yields -1.4 A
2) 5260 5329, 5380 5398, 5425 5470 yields -0.9 A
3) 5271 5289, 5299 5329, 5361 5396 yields -0.3 A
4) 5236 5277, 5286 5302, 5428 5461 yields -0.5 A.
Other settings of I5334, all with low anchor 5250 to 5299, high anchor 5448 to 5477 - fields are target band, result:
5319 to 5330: -0.063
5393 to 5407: -0.036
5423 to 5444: 0.131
